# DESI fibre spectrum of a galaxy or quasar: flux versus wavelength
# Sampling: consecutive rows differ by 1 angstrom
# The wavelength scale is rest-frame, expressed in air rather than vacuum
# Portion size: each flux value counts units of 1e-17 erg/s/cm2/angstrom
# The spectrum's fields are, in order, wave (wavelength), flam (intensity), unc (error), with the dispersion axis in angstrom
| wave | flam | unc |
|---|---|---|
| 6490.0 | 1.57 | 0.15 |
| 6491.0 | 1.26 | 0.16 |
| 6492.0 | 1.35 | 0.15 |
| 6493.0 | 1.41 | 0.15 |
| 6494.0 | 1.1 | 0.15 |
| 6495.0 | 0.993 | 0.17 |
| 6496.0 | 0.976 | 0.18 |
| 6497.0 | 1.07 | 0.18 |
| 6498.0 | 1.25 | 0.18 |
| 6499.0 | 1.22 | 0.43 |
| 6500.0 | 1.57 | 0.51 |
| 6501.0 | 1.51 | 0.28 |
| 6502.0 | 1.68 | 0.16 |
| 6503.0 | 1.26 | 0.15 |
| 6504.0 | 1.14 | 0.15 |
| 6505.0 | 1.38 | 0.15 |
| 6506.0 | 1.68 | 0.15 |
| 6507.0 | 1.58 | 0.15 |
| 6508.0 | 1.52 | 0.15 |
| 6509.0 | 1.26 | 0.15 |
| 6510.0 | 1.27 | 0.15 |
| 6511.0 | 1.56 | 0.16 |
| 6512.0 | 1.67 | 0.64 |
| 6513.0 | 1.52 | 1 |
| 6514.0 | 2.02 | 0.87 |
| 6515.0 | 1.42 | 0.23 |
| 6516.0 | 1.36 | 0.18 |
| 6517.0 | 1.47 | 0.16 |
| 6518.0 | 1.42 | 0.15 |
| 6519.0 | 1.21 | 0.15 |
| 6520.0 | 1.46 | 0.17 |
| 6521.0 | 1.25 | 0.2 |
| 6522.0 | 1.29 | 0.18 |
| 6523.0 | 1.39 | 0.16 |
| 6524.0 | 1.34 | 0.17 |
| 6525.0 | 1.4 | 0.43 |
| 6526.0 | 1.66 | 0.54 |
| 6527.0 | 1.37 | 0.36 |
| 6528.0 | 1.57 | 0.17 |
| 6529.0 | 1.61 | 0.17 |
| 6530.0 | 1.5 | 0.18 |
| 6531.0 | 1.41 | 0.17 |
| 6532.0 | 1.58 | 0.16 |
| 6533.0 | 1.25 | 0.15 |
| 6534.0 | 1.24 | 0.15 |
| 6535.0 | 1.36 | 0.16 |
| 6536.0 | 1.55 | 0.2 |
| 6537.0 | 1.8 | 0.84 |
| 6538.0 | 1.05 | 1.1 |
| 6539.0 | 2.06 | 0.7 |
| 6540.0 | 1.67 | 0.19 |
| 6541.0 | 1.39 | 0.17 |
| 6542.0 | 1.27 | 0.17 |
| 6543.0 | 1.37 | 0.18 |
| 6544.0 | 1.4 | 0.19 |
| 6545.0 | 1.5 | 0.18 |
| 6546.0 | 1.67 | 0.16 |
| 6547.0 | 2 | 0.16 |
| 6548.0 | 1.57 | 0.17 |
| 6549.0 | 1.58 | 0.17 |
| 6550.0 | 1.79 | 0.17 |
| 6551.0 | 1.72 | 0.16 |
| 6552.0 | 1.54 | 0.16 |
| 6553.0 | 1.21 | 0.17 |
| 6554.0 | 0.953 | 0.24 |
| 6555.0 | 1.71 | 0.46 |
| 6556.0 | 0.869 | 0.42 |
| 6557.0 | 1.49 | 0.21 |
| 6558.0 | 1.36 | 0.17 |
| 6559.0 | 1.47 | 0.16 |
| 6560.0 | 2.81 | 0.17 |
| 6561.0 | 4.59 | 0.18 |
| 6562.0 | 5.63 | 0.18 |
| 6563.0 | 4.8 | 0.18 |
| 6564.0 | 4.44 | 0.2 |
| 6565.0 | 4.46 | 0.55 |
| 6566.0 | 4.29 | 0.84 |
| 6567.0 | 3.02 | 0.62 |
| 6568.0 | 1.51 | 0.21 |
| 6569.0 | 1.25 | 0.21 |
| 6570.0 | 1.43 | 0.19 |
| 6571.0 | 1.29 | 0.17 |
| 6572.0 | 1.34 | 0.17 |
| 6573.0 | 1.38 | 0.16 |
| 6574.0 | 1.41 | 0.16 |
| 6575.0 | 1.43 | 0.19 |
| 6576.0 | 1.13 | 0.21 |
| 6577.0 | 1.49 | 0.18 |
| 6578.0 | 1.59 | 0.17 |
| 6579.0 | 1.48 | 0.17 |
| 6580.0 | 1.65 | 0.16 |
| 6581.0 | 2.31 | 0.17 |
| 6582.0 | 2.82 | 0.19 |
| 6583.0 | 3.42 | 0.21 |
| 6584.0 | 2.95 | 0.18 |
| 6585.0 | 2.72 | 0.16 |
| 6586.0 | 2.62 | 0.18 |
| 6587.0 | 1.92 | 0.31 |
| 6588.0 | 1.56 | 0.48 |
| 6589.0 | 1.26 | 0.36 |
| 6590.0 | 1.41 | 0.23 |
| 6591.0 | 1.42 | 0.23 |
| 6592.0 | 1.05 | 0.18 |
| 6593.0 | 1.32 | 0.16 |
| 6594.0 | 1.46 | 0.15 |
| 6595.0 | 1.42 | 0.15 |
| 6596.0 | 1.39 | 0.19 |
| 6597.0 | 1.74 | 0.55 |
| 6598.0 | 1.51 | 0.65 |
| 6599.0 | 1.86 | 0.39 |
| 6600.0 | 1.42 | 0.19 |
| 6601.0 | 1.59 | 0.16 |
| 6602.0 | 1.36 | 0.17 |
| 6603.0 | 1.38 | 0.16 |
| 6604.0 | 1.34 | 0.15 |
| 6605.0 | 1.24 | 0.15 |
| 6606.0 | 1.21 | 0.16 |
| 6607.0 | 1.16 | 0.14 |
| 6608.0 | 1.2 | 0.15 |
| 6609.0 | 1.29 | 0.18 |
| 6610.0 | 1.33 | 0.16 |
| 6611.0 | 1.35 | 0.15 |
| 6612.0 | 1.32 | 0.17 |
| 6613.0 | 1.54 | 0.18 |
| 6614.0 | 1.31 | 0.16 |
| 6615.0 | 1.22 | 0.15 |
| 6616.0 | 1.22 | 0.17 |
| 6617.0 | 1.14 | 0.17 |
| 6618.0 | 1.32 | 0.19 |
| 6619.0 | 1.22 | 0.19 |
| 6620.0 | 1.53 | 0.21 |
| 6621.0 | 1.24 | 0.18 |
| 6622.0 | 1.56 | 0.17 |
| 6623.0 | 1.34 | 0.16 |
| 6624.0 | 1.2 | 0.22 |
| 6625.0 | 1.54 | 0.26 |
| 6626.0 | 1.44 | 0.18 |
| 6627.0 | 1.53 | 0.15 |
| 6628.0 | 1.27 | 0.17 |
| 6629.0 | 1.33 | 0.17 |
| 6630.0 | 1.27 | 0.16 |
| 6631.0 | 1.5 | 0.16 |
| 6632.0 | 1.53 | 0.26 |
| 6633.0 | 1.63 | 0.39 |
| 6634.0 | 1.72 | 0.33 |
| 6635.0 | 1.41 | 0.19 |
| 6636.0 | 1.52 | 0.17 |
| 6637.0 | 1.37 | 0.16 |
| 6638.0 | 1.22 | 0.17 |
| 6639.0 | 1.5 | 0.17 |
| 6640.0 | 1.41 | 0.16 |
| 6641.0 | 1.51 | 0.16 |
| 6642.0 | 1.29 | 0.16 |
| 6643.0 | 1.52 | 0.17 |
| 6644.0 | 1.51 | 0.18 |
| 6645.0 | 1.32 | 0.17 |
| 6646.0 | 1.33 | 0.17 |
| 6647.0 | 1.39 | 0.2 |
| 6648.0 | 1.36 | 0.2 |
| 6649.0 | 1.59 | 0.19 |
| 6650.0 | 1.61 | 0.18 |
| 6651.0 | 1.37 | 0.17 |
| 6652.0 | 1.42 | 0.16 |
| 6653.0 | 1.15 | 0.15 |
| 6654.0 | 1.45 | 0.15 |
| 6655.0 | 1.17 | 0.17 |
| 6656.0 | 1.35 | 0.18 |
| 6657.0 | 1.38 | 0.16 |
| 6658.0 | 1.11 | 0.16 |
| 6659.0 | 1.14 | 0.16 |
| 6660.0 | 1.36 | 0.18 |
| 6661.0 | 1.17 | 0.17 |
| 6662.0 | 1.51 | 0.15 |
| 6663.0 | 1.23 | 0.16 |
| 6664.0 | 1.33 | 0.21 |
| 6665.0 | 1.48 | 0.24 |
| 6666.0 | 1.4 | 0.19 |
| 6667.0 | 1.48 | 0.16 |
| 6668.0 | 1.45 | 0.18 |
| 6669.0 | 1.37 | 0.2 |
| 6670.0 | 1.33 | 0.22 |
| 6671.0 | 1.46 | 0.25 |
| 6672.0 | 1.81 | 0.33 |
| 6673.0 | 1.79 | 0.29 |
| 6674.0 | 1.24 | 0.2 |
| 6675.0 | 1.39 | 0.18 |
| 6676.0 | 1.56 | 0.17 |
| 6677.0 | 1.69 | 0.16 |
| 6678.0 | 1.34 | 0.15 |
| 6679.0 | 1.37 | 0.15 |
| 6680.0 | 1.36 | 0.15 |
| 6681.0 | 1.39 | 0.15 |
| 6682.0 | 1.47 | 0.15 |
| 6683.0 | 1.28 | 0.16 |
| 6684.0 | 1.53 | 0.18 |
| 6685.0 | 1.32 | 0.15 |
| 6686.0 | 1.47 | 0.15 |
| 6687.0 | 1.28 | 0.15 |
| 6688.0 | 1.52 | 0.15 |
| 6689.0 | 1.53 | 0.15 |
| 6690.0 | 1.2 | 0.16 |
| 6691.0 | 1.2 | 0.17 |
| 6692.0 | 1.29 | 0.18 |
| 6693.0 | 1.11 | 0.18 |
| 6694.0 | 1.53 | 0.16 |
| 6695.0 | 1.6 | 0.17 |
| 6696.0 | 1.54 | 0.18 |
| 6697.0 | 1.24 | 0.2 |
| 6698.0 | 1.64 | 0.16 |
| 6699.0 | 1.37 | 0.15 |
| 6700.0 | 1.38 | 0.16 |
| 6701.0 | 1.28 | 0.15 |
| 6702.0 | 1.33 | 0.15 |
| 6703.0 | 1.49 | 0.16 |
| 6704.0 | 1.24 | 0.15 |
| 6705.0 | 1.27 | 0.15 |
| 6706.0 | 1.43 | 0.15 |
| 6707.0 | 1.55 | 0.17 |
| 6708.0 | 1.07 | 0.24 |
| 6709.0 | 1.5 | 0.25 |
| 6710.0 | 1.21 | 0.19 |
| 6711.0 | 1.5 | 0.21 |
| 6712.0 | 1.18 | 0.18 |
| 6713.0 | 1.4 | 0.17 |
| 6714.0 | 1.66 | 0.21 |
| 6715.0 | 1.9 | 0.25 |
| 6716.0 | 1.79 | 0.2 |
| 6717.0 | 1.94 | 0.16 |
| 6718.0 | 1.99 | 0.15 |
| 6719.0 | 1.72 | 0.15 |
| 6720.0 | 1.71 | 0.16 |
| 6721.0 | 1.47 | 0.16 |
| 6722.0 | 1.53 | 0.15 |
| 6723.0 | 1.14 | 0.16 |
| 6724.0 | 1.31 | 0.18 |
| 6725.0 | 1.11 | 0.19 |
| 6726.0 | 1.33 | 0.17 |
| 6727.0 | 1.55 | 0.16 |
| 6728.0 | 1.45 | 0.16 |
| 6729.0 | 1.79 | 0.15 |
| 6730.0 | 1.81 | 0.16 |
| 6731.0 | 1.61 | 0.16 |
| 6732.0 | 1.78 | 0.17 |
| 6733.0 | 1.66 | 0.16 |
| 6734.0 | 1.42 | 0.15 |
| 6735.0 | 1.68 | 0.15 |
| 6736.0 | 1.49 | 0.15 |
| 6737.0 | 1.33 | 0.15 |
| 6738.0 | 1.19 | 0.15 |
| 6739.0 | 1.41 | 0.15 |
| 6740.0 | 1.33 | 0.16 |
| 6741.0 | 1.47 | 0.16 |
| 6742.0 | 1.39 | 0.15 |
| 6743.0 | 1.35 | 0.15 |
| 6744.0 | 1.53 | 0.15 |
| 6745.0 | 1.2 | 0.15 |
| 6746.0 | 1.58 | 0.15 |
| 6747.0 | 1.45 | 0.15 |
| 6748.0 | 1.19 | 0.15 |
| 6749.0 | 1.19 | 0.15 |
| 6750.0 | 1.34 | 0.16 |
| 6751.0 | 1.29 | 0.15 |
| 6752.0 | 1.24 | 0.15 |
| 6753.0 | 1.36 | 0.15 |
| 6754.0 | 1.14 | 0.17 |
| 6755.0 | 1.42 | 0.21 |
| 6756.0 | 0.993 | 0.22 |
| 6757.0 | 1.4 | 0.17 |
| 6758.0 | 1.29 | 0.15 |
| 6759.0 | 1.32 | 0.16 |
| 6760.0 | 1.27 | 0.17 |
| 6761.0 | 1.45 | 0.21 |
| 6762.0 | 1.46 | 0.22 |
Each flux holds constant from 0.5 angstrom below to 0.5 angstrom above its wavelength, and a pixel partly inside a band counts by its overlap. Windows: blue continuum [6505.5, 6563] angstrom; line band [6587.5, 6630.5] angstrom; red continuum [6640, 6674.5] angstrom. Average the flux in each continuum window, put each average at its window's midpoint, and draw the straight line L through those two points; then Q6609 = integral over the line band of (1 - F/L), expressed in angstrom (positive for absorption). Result 3.7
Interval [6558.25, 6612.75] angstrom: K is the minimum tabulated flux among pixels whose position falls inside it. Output 1.05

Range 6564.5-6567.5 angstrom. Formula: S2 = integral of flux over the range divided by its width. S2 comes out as 3.92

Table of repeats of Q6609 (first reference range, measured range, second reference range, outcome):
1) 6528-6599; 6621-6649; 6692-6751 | 4.4 angstrom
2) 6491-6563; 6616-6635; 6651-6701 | 0.7 angstrom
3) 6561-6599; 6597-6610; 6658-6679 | 3.8 angstrom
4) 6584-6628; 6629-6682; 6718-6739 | 2.4 angstrom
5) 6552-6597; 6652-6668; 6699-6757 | 3.8 angstrom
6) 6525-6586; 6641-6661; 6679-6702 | 2.5 angstrom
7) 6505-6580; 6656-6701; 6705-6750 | 4.5 angstrom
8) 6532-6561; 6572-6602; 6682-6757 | -3.8 angstrom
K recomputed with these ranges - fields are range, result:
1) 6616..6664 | 1.11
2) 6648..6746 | 1.07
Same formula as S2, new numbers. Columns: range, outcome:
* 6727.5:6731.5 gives 1.67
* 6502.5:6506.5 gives 1.36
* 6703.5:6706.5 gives 1.31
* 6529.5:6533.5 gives 1.44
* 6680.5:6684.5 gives 1.42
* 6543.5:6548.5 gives 1.63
